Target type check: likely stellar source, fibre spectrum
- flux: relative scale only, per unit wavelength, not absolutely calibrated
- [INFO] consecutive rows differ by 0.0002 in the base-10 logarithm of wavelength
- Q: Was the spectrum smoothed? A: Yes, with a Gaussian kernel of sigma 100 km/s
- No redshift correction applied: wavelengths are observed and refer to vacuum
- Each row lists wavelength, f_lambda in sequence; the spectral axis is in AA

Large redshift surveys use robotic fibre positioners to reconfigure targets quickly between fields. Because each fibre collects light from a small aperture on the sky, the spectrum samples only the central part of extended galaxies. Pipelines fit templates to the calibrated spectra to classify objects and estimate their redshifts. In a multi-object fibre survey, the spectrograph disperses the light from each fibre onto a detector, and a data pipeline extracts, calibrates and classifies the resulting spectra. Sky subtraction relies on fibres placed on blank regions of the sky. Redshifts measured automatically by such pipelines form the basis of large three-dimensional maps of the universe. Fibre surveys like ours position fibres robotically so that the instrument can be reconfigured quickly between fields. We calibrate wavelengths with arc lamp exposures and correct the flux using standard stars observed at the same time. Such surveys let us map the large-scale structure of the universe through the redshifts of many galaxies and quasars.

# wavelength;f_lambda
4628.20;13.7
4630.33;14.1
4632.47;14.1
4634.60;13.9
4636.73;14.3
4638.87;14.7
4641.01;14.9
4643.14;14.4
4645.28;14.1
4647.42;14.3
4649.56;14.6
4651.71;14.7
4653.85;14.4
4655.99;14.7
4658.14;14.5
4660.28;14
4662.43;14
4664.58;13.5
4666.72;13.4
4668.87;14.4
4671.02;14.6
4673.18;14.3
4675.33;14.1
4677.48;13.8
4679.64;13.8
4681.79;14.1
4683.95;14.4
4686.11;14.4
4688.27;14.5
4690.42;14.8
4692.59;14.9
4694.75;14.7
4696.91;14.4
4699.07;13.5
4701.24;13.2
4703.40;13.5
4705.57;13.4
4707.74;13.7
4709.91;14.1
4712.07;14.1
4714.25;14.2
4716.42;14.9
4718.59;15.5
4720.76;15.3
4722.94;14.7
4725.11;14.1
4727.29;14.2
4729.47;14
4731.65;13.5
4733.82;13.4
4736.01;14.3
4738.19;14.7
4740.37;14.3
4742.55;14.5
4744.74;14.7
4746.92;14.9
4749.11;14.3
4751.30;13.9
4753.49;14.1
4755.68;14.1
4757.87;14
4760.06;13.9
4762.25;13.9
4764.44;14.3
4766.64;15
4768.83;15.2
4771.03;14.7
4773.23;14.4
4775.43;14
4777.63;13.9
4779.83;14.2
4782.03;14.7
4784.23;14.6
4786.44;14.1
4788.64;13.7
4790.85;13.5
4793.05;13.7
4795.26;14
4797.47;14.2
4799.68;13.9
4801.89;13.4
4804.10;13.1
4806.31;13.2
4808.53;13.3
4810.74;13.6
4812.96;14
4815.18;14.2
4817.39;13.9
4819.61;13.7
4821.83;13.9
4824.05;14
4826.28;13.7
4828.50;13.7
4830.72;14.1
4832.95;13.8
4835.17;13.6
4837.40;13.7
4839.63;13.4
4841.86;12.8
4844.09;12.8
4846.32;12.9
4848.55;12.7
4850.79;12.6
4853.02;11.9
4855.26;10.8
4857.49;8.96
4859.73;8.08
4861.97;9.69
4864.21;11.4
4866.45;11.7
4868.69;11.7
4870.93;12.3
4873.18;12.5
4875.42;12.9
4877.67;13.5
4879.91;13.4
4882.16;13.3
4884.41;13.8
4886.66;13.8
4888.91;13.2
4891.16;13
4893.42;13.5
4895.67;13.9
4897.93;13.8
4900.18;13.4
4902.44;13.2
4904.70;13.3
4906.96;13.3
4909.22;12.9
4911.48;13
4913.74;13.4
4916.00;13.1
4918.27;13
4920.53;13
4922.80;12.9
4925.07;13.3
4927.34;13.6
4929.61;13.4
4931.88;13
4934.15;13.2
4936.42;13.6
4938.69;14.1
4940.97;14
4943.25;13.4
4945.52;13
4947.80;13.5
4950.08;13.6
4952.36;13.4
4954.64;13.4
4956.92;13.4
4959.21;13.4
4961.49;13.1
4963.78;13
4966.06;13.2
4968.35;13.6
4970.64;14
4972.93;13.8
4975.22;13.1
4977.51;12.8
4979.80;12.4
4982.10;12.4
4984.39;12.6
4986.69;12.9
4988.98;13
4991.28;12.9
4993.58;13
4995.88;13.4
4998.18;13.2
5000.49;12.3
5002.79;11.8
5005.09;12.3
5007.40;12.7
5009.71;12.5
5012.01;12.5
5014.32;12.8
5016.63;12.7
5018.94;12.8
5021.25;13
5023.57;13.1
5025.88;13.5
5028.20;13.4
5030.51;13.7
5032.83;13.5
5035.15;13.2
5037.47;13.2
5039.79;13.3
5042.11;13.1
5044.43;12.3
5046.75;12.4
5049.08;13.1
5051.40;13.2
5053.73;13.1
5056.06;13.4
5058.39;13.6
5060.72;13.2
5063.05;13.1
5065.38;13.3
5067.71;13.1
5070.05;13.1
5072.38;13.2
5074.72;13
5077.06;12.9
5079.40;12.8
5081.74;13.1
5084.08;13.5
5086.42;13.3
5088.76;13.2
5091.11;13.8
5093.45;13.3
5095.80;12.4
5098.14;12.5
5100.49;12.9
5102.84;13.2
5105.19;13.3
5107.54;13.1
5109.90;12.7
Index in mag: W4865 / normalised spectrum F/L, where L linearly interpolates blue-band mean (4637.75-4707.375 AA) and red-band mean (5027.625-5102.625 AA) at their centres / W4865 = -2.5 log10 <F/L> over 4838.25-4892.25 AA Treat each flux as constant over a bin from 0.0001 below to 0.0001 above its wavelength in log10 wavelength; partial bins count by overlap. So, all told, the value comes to 0.12 mag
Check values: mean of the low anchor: 14.2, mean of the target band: 12.2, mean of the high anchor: 13.1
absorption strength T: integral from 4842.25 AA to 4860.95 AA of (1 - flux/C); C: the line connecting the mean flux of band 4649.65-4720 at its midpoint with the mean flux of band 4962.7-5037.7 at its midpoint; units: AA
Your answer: 3.0 AA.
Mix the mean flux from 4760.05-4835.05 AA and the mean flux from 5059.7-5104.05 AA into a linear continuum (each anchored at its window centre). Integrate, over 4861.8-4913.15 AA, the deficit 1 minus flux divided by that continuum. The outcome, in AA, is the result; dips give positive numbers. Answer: 2.8 AA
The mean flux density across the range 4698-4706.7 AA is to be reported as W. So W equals 13.4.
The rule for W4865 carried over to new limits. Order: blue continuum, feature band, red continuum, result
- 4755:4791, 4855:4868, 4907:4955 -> 0.332 mag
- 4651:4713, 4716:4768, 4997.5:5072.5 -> -0.032 mag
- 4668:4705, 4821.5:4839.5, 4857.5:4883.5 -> -0.125 mag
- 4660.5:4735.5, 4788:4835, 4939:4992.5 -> 0.002 mag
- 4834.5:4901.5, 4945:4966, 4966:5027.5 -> -0.045 mag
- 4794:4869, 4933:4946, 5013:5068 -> -0.048 mag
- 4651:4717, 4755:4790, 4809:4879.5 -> -0.075 mag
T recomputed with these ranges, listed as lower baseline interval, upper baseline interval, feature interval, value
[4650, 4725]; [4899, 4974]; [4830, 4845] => 0.3 AA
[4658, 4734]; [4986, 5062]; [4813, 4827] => -0.2 AA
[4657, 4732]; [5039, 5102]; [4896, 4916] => 0.4 AA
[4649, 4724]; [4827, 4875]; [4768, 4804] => -3.1 AA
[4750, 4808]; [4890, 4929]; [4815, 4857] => 1.6 AA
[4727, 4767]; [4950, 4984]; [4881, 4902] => 0.1 AA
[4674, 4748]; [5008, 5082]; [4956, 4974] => -0.1 AA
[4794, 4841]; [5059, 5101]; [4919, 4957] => 0.1 AA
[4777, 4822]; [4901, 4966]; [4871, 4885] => 0.4 AA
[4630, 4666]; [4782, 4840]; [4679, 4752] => -0.9 AA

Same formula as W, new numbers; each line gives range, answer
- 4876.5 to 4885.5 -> 13.5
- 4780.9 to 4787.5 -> 14.5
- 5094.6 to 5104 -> 12.8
